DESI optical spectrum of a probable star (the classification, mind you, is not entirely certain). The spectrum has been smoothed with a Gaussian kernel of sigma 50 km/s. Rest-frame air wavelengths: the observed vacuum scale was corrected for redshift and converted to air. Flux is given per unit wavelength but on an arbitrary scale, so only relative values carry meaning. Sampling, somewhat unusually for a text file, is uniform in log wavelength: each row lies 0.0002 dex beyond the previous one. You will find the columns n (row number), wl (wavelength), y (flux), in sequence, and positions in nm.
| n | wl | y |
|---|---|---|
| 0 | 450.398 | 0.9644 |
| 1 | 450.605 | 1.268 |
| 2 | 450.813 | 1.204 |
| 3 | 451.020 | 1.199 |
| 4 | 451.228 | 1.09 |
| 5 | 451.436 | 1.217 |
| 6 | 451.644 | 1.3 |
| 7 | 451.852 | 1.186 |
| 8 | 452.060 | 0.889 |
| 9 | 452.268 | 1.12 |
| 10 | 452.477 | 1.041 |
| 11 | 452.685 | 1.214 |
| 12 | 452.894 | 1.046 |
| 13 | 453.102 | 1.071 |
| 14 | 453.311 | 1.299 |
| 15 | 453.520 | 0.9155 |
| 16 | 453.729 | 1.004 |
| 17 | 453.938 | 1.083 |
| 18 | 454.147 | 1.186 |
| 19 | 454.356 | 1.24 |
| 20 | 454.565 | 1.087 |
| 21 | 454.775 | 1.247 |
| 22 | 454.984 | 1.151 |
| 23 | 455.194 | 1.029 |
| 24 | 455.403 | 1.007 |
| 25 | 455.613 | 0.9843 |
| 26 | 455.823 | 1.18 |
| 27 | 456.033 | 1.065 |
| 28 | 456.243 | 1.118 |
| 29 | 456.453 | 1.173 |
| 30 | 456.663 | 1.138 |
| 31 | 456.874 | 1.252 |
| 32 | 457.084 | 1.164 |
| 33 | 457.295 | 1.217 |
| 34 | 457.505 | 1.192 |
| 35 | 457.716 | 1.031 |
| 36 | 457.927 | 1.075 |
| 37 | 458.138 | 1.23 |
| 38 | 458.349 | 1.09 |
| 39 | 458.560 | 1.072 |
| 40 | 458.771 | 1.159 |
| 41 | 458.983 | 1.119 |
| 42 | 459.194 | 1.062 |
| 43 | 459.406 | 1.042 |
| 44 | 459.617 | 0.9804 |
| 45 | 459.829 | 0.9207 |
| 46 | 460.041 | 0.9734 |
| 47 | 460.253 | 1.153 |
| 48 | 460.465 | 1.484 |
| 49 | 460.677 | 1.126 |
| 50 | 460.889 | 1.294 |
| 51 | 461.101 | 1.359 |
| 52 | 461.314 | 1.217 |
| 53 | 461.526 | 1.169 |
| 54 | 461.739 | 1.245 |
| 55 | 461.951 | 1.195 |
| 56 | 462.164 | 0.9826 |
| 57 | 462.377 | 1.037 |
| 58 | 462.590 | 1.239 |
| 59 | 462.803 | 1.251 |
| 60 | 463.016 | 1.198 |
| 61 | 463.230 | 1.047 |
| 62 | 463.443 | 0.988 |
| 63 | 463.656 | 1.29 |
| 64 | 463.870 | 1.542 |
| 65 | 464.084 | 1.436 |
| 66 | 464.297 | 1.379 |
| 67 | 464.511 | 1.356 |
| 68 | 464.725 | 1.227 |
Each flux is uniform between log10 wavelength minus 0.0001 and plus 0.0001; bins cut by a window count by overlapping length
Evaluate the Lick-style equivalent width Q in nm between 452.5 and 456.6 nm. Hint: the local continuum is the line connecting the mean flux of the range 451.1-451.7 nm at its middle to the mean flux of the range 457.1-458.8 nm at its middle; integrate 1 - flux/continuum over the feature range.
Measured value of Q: 0.19 nm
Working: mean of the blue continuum 1.19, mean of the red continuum 1.13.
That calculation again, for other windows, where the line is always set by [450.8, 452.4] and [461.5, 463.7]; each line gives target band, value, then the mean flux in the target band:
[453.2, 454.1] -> 0.05 nm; 1.08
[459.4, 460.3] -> 0.11 nm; 1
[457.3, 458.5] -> 0.02 nm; 1.13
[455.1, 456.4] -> 0.09 nm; 1.07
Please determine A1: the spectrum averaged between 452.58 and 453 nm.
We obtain 1.13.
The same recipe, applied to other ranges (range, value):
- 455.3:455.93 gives 1.06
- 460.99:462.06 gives 1.24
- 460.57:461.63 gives 1.23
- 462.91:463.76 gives 1.13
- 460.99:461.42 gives 1.29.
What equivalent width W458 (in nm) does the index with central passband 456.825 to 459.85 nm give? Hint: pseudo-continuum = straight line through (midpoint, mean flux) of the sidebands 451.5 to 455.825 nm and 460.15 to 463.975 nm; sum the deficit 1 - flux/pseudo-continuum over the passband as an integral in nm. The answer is 0.14 nm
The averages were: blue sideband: 1.11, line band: 1.11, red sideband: 1.21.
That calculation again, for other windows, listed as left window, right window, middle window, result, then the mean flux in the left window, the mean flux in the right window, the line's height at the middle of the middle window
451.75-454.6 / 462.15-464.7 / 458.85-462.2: 0.14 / 1.1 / 1.24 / 1.2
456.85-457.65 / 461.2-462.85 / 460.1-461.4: -0.10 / 1.19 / 1.16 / 1.17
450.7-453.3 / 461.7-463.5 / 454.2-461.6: -0.02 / 1.14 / 1.13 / 1.13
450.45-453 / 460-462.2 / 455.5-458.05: 0.11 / 1.14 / 1.21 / 1.18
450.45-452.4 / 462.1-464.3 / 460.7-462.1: -0.03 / 1.16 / 1.21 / 1.21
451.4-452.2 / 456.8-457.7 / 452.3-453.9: 0.09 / 1.14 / 1.19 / 1.15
